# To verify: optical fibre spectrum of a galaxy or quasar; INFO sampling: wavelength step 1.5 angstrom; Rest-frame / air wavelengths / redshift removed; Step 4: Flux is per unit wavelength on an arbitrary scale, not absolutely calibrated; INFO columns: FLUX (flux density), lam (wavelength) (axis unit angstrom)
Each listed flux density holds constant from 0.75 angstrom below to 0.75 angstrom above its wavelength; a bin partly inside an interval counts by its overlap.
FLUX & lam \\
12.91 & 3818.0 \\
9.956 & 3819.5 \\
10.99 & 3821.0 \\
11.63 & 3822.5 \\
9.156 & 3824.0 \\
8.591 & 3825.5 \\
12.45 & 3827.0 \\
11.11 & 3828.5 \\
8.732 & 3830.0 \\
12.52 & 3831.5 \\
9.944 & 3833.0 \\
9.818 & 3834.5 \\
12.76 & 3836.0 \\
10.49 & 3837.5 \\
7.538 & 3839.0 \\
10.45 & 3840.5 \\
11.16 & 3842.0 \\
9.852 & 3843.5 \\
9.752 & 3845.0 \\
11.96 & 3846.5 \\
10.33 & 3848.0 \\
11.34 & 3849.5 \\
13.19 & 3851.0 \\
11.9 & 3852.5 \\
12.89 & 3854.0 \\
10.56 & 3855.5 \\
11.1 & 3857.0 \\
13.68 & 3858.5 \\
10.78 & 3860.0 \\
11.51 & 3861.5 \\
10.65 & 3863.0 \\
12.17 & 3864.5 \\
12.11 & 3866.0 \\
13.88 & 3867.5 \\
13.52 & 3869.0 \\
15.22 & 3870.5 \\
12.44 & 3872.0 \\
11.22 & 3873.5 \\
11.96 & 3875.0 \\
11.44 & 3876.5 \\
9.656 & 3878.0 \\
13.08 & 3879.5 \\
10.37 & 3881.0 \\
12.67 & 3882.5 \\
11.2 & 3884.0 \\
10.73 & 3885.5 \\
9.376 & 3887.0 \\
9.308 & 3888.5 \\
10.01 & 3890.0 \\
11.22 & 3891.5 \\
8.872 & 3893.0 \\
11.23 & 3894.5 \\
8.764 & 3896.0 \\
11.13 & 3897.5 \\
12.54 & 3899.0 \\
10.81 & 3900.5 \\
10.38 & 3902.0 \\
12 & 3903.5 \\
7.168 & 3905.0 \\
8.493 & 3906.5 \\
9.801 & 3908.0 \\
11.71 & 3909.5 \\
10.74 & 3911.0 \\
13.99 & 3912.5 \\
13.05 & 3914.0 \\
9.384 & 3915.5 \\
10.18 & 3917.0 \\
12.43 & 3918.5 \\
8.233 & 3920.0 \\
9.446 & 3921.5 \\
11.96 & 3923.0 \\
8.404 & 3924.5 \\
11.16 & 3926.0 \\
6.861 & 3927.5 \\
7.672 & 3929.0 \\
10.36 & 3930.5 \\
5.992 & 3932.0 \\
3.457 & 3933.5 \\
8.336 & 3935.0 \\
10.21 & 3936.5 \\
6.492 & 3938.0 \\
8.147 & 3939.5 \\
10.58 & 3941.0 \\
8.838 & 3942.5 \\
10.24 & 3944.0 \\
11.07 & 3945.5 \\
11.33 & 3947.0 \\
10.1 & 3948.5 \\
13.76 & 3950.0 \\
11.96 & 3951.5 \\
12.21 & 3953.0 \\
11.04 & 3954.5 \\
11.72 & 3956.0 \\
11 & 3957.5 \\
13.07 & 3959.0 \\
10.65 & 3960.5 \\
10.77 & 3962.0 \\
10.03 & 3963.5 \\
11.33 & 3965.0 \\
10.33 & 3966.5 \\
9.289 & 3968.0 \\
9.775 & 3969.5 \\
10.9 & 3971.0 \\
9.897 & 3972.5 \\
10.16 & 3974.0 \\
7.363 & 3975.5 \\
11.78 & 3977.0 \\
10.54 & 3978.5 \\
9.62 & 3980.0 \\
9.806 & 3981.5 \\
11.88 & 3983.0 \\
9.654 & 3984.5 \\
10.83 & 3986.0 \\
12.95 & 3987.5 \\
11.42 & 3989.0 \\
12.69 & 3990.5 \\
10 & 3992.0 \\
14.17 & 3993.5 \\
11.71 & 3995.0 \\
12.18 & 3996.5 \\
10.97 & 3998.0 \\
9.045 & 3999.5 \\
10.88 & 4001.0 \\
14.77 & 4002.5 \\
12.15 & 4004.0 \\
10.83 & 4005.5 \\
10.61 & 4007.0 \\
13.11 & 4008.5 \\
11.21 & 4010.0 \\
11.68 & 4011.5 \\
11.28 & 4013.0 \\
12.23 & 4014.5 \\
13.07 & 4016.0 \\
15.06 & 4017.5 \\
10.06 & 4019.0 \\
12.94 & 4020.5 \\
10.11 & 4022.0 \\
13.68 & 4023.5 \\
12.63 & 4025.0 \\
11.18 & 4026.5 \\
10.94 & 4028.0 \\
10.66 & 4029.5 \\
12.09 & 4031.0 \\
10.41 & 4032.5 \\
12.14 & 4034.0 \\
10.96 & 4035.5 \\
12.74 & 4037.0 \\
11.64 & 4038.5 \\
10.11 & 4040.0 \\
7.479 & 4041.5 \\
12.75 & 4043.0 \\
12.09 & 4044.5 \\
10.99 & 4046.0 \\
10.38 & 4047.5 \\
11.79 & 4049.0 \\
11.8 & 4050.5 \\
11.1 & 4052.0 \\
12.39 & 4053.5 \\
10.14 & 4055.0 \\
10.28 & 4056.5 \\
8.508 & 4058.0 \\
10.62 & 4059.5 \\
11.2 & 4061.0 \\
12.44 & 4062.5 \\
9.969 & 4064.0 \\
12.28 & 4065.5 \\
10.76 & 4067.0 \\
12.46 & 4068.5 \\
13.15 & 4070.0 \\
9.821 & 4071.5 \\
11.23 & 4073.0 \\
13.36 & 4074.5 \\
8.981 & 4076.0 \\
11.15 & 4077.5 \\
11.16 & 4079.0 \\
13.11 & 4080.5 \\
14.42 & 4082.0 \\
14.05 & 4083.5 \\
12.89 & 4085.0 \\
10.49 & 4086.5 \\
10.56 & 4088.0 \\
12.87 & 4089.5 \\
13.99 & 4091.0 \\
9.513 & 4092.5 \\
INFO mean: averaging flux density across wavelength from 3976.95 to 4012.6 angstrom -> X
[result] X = 11.4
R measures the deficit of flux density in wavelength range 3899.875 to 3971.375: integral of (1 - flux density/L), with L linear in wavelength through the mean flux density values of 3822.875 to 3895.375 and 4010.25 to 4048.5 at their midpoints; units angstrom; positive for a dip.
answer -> 7.6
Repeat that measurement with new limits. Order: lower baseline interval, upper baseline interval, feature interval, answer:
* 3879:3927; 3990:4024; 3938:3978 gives 2.5 angstrom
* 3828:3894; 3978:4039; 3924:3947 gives 5.7 angstrom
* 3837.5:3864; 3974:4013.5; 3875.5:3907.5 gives 1.8 angstrom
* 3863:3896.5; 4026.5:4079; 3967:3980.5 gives 1.6 angstrom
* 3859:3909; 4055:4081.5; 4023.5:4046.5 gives -0.3 angstrom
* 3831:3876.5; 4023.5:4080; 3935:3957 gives 1.8 angstrom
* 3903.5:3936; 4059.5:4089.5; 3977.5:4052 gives -4.2 angstrom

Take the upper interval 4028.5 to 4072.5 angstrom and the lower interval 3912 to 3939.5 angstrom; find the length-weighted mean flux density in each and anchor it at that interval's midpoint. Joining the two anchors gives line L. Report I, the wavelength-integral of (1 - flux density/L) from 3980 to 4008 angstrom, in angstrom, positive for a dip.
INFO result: -3.2 angstrom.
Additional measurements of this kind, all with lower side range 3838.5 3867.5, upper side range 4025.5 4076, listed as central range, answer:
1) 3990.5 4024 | -2.1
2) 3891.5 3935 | 5.4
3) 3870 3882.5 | -0.7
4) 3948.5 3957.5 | -0.5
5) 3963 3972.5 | 0.8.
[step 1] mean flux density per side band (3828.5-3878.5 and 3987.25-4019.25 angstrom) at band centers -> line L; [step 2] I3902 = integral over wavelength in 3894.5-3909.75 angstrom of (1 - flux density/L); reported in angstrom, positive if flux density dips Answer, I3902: 1.71 angstrom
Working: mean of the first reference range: 11.4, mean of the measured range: 10.3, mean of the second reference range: 11.9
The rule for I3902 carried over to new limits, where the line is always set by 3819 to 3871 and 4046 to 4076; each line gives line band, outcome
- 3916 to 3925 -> 0.9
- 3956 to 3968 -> 0.3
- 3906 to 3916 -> 0.1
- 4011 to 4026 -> -1.4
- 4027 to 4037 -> -0.1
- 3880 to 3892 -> 0.6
